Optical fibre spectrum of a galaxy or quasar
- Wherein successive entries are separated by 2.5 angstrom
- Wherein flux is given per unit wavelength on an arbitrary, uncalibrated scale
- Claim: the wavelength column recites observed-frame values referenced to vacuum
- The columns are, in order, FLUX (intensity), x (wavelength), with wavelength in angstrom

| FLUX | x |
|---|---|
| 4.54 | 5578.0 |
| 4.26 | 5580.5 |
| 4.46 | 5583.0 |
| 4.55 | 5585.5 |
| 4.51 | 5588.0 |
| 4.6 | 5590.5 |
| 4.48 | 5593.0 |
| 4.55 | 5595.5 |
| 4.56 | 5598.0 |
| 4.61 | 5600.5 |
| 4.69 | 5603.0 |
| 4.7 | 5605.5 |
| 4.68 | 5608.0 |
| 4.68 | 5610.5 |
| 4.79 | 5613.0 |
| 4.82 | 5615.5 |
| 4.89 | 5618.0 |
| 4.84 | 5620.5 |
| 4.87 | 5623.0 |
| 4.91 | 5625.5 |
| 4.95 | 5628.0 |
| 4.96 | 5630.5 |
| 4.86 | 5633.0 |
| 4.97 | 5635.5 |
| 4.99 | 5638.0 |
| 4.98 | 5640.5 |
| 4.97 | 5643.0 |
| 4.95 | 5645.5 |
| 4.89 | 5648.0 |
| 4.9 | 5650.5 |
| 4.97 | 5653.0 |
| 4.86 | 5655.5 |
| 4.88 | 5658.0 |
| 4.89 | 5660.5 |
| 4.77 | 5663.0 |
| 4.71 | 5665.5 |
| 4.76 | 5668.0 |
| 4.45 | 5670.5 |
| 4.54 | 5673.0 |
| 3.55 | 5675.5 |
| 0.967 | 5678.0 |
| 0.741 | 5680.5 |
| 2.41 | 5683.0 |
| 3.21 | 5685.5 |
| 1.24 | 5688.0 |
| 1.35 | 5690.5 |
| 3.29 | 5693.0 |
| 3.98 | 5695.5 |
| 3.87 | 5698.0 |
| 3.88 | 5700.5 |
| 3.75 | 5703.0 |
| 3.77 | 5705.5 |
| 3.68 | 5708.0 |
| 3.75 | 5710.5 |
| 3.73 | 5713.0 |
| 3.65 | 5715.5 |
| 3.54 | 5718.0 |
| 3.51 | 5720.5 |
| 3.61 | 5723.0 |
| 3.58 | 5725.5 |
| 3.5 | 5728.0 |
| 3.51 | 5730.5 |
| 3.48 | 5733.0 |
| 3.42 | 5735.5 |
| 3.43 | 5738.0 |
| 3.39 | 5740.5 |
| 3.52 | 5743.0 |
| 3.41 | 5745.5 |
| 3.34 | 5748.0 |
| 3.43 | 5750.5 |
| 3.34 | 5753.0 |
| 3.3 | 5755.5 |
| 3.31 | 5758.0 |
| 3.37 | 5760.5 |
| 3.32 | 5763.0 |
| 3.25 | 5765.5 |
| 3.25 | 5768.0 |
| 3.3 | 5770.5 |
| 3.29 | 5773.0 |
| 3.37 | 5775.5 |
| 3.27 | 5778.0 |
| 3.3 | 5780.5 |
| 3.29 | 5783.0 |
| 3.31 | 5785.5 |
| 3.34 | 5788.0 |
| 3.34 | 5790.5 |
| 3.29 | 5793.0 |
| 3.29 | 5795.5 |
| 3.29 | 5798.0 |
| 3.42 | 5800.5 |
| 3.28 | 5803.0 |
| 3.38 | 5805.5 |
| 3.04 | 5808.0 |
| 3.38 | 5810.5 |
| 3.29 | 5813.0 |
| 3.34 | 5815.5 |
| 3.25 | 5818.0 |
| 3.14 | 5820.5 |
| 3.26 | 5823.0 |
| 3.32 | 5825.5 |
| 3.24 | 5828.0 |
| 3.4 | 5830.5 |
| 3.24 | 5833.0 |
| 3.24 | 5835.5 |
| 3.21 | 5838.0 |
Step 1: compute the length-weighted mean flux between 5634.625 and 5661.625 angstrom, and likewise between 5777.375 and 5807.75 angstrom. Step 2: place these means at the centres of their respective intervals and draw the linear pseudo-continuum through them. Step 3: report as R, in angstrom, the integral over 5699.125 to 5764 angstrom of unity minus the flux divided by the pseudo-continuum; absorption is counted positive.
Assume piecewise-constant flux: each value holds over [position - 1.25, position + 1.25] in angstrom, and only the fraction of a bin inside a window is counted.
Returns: 7.6 angstrom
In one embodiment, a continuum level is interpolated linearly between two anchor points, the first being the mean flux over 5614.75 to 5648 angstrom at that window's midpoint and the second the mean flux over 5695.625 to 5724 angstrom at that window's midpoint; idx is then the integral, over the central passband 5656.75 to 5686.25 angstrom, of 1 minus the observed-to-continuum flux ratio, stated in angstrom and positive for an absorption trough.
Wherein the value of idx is 4.60 angstrom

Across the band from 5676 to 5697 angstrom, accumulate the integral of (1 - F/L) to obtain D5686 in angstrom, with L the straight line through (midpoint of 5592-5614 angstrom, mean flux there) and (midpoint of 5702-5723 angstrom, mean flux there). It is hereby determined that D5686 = 9.0 angstrom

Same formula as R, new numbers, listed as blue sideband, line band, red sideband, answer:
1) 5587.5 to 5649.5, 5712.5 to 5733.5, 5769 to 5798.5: 1.6 angstrom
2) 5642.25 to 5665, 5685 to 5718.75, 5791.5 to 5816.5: 8.0 angstrom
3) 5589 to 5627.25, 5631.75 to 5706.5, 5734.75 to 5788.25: 4.5 angstrom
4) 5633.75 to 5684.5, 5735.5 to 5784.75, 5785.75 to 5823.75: 3.3 angstrom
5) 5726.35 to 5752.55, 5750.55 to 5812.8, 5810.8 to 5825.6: 0.8 angstrom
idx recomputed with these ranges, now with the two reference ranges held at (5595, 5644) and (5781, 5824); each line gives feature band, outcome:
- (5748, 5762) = 1.3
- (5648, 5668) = -1.6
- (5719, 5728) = 0.9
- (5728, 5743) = 1.5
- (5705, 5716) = 0.9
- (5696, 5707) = 0.8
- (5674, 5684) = 5.4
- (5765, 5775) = 0.8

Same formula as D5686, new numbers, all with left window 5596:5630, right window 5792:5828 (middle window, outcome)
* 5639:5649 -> -0.9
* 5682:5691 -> 4.5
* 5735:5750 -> 1.5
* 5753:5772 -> 1.8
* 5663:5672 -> -0.6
